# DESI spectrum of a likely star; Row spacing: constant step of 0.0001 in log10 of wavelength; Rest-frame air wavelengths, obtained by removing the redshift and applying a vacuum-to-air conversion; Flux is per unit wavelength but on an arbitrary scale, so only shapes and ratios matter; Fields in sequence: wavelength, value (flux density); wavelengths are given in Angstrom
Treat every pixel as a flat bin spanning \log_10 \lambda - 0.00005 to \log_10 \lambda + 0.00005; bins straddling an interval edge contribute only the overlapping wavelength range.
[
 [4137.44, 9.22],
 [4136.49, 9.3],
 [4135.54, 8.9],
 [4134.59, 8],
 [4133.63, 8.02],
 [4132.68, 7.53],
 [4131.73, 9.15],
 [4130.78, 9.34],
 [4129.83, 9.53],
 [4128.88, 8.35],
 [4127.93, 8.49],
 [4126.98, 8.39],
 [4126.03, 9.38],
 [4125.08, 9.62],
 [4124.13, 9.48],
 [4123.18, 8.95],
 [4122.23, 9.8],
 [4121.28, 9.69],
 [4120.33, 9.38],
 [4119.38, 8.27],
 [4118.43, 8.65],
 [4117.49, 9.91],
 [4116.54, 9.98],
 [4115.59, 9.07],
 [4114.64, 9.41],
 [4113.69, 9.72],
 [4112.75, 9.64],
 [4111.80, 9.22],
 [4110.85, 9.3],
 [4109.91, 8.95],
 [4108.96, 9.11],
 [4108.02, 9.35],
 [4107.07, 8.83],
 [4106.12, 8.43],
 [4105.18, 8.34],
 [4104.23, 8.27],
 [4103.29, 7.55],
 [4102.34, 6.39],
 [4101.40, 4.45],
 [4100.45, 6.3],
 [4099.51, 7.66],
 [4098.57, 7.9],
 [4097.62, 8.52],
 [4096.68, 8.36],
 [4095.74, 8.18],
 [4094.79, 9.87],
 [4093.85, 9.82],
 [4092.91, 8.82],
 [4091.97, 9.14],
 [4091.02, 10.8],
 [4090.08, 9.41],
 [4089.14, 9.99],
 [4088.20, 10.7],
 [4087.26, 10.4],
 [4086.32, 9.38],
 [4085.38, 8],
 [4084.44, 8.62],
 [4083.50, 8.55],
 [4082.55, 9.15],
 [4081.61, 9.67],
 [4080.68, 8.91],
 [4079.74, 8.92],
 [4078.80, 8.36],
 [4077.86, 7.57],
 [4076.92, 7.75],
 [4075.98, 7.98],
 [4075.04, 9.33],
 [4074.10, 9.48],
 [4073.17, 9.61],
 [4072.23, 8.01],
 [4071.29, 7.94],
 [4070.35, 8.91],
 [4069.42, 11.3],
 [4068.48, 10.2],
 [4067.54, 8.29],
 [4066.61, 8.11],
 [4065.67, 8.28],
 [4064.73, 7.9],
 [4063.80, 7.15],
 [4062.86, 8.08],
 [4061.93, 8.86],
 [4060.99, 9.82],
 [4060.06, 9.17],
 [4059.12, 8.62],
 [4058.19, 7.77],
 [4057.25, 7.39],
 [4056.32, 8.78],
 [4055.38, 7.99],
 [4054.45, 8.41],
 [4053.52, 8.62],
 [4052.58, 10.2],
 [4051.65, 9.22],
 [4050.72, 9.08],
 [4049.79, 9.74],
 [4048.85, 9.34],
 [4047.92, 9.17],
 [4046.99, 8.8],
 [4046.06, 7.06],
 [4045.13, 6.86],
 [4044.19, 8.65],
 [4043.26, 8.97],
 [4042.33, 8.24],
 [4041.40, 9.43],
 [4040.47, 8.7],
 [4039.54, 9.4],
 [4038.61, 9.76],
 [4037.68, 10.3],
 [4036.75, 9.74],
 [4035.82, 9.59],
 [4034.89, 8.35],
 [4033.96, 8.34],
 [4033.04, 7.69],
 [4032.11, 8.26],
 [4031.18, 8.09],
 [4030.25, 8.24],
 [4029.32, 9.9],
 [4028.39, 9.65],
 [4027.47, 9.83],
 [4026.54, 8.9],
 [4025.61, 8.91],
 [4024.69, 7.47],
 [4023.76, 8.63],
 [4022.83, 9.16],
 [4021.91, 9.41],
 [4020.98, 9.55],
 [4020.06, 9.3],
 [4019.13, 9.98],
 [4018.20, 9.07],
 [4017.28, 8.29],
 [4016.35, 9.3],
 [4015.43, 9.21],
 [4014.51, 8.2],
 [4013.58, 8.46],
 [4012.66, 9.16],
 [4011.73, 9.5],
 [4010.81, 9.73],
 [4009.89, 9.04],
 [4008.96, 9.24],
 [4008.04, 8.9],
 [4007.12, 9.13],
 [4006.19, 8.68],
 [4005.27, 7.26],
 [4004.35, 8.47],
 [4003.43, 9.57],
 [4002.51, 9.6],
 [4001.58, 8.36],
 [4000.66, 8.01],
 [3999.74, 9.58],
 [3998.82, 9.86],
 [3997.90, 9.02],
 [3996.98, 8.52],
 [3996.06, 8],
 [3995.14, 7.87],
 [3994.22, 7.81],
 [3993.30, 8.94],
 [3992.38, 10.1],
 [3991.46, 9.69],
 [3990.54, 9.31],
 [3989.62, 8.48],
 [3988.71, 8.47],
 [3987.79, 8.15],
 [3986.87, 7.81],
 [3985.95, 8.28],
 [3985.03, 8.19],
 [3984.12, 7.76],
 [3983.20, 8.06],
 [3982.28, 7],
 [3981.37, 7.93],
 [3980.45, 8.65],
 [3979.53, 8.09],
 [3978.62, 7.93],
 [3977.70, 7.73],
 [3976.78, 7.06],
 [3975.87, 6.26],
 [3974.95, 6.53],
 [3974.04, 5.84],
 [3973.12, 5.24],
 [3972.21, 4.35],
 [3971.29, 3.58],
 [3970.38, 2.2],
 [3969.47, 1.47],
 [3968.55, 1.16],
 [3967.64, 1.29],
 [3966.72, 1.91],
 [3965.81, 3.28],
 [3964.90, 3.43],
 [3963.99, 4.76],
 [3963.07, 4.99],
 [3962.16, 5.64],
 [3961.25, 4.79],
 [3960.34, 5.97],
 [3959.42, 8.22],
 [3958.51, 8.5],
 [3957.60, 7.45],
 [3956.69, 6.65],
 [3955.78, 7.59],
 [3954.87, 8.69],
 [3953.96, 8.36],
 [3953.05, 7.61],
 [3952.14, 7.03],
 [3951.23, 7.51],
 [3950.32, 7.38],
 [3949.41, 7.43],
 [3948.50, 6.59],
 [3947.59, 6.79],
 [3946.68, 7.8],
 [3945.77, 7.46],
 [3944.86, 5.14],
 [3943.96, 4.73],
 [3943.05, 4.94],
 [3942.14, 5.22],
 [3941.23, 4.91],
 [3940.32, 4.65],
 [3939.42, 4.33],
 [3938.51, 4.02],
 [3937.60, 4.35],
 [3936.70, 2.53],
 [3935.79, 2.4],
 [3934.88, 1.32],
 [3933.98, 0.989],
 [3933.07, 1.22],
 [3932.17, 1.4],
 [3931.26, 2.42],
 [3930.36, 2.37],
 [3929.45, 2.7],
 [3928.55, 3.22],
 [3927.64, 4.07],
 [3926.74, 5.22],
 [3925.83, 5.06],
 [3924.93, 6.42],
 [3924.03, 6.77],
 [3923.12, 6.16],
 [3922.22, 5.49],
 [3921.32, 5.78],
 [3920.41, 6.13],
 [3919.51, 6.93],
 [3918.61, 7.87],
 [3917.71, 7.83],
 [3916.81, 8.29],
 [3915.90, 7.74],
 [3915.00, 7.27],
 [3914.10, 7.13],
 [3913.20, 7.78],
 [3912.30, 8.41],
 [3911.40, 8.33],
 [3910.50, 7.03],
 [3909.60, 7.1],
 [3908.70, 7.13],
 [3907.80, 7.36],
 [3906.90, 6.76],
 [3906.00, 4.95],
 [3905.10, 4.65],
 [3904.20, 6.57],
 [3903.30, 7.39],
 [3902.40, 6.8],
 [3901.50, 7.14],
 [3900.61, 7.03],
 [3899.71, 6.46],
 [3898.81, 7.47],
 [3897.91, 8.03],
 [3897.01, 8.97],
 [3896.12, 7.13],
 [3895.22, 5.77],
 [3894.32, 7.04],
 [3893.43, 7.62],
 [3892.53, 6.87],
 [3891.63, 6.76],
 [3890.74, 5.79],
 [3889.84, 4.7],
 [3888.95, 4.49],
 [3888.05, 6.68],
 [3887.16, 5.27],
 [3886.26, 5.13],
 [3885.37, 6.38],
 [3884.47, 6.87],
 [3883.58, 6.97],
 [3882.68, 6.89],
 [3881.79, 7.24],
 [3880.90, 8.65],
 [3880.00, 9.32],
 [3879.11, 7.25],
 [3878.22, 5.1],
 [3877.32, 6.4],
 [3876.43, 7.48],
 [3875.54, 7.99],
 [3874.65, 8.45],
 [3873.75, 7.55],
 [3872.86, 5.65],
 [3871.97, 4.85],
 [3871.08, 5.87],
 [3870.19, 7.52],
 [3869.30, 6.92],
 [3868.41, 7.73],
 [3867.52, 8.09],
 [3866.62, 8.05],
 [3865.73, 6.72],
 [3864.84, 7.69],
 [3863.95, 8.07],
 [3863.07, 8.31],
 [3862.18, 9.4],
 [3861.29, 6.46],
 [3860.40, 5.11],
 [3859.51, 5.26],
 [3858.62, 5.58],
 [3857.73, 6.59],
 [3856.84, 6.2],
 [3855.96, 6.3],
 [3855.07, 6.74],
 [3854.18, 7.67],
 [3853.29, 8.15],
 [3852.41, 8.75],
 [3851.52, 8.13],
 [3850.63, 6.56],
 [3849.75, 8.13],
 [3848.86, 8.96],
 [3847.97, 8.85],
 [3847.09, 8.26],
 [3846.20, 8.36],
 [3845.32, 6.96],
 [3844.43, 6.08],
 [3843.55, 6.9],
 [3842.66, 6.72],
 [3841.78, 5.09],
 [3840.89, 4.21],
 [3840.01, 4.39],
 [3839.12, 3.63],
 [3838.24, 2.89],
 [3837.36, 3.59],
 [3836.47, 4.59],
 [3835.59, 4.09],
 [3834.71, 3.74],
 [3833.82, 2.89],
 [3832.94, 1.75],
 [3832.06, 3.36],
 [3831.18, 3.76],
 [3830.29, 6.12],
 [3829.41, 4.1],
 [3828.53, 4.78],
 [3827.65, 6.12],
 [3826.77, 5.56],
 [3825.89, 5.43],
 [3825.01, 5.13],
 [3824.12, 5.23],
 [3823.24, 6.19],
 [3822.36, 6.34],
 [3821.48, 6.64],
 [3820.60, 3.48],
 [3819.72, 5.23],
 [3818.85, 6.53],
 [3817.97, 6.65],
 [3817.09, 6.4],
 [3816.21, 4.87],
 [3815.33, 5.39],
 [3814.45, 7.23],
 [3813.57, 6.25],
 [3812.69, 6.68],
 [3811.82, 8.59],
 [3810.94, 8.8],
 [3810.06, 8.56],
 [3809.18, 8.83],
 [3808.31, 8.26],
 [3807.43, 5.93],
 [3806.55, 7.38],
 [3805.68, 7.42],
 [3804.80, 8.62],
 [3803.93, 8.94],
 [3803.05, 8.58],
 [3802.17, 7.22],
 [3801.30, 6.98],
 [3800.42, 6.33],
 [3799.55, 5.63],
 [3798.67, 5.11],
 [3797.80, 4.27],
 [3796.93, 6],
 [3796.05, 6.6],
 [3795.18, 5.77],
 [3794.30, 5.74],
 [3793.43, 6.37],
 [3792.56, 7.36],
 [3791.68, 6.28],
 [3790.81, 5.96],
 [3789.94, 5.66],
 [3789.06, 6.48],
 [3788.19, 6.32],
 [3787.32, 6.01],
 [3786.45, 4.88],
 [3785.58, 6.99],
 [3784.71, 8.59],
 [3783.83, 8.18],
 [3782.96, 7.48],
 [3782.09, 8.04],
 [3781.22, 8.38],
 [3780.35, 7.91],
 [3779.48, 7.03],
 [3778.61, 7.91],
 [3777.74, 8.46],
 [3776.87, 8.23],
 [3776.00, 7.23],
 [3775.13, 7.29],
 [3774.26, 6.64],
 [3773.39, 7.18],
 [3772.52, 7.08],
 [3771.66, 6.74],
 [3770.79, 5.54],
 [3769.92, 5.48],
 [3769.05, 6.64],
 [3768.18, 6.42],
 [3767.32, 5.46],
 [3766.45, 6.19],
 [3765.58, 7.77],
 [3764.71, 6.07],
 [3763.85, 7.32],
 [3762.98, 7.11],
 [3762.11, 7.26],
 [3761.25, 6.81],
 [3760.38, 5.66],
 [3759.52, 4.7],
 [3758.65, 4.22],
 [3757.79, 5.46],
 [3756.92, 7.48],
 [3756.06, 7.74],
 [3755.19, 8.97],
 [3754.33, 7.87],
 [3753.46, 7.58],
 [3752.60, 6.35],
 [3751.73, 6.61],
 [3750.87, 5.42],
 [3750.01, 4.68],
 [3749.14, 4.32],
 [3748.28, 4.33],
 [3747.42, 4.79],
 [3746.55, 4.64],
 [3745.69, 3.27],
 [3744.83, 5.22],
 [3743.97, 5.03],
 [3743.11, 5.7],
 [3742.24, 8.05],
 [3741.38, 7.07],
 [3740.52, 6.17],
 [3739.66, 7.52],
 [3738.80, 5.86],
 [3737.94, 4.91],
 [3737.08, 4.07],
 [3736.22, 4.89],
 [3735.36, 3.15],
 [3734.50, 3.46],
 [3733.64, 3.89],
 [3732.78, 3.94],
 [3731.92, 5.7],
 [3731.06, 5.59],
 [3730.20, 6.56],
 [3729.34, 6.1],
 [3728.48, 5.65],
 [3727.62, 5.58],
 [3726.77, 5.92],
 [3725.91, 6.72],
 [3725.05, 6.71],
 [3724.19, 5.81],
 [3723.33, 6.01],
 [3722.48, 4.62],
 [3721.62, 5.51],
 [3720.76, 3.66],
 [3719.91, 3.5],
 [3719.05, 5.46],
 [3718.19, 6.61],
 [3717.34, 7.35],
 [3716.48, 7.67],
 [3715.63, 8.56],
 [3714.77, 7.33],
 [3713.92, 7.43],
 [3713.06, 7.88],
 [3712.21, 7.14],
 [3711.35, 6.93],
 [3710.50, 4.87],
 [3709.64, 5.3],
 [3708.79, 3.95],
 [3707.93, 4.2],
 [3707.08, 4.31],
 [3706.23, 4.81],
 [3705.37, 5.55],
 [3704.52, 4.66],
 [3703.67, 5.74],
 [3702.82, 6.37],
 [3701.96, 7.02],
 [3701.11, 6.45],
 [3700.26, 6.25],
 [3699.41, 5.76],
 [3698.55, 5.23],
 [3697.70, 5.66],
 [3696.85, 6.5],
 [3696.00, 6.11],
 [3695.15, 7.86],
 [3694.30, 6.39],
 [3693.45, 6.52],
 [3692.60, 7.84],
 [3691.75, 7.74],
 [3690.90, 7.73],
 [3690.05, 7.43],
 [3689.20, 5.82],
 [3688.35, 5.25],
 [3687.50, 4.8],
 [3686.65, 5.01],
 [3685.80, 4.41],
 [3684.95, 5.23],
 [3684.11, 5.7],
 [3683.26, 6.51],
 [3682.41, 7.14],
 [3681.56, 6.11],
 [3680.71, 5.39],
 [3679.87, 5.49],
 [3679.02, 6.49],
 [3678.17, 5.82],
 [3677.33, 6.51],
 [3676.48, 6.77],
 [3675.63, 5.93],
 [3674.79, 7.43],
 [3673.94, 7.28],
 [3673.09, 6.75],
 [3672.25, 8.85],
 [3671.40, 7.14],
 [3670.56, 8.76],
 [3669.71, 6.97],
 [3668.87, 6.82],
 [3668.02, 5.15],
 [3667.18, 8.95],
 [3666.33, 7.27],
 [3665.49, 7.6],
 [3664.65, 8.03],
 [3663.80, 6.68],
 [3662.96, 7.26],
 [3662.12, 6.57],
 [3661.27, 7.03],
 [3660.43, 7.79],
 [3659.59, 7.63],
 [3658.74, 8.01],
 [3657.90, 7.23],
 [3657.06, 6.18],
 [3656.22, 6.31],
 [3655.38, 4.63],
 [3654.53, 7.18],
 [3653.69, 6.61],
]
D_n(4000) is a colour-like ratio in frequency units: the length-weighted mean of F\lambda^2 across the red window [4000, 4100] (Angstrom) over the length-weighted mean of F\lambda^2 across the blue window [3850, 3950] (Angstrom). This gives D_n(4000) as 1.5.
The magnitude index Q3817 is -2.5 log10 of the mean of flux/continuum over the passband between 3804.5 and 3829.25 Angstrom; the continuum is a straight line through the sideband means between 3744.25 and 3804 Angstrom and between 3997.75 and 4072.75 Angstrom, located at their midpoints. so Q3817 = 0.06 mag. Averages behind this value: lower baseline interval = 6.49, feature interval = 6.48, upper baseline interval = 8.85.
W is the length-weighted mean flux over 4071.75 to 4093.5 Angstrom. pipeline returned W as 9.07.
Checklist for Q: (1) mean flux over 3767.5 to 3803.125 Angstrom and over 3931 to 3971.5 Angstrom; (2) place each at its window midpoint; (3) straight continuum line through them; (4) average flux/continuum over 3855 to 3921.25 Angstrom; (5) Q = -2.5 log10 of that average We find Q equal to -0.234 mag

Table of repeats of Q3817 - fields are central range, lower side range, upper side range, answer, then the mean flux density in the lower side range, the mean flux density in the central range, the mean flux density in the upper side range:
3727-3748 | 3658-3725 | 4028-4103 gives 0.25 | 6.39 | 5.28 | 8.72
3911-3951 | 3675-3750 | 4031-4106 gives 0.38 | 5.8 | 5.35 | 8.69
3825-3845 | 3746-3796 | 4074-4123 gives 0.47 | 6.57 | 4.56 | 8.83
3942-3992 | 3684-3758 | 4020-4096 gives 0.25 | 5.87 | 6.42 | 8.9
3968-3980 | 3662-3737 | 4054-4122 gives 0.48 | 6.14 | 5.16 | 8.75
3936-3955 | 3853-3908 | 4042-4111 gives 0.24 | 6.84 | 5.98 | 8.66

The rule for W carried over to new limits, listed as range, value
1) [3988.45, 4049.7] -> 8.89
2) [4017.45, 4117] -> 8.81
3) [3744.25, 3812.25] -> 6.69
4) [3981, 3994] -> 8.44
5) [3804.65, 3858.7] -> 6.13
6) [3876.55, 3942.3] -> 5.92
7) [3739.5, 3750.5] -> 5.39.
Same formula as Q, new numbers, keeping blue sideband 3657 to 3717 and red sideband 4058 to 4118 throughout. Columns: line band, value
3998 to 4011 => -0.08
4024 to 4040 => -0.06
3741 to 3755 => 0.20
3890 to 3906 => 0.13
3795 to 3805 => 0.08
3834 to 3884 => 0.12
